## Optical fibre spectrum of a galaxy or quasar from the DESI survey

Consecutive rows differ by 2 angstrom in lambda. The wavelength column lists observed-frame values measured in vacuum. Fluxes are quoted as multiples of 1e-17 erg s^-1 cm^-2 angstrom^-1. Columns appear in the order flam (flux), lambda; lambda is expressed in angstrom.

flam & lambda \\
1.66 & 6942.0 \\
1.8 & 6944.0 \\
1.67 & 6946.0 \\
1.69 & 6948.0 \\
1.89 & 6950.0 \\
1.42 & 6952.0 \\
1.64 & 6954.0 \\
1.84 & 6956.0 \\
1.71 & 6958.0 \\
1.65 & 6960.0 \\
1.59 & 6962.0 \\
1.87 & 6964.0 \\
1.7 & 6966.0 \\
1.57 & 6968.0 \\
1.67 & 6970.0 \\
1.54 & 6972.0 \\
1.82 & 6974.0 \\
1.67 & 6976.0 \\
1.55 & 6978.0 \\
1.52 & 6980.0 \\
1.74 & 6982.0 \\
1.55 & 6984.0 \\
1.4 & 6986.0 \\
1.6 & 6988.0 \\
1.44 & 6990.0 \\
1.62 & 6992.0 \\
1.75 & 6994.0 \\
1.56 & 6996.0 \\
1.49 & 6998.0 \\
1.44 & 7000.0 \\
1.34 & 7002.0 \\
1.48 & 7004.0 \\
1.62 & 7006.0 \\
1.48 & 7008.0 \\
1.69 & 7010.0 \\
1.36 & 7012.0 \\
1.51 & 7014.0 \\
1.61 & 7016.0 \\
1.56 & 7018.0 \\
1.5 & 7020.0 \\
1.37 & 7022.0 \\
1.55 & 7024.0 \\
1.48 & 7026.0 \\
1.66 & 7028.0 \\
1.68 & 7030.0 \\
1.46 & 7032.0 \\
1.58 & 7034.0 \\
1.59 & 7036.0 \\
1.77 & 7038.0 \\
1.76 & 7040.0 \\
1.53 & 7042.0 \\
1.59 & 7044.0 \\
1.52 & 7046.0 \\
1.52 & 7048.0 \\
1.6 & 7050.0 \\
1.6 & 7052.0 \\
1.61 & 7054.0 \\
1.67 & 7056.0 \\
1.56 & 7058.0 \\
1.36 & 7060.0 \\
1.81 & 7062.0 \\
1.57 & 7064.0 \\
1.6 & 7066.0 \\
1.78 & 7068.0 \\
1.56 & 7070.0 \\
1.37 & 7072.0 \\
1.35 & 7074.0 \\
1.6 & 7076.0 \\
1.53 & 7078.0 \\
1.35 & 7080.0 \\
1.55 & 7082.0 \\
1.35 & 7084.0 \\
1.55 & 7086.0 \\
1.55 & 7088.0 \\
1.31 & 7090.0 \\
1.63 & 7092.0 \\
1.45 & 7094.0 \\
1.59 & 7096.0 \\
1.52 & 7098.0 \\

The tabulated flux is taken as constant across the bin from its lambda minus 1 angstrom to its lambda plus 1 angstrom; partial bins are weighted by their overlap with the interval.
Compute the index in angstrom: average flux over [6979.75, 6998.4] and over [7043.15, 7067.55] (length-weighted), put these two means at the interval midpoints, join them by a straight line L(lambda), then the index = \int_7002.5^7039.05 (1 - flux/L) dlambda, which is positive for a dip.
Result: 0.68 angstrom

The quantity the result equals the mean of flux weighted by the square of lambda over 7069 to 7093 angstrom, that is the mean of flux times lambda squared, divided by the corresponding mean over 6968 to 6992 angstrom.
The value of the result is 0.95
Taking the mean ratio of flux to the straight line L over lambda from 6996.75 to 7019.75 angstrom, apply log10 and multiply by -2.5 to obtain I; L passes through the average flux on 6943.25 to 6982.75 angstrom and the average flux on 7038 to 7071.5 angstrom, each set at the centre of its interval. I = 0.09 mag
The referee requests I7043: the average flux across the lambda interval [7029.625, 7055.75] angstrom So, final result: 1.6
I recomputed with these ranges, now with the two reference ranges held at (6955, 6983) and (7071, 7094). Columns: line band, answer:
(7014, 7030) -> 0.03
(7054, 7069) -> -0.08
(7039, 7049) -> -0.03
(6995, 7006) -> 0.10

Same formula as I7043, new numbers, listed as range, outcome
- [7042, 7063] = 1.58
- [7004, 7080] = 1.56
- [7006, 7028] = 1.52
